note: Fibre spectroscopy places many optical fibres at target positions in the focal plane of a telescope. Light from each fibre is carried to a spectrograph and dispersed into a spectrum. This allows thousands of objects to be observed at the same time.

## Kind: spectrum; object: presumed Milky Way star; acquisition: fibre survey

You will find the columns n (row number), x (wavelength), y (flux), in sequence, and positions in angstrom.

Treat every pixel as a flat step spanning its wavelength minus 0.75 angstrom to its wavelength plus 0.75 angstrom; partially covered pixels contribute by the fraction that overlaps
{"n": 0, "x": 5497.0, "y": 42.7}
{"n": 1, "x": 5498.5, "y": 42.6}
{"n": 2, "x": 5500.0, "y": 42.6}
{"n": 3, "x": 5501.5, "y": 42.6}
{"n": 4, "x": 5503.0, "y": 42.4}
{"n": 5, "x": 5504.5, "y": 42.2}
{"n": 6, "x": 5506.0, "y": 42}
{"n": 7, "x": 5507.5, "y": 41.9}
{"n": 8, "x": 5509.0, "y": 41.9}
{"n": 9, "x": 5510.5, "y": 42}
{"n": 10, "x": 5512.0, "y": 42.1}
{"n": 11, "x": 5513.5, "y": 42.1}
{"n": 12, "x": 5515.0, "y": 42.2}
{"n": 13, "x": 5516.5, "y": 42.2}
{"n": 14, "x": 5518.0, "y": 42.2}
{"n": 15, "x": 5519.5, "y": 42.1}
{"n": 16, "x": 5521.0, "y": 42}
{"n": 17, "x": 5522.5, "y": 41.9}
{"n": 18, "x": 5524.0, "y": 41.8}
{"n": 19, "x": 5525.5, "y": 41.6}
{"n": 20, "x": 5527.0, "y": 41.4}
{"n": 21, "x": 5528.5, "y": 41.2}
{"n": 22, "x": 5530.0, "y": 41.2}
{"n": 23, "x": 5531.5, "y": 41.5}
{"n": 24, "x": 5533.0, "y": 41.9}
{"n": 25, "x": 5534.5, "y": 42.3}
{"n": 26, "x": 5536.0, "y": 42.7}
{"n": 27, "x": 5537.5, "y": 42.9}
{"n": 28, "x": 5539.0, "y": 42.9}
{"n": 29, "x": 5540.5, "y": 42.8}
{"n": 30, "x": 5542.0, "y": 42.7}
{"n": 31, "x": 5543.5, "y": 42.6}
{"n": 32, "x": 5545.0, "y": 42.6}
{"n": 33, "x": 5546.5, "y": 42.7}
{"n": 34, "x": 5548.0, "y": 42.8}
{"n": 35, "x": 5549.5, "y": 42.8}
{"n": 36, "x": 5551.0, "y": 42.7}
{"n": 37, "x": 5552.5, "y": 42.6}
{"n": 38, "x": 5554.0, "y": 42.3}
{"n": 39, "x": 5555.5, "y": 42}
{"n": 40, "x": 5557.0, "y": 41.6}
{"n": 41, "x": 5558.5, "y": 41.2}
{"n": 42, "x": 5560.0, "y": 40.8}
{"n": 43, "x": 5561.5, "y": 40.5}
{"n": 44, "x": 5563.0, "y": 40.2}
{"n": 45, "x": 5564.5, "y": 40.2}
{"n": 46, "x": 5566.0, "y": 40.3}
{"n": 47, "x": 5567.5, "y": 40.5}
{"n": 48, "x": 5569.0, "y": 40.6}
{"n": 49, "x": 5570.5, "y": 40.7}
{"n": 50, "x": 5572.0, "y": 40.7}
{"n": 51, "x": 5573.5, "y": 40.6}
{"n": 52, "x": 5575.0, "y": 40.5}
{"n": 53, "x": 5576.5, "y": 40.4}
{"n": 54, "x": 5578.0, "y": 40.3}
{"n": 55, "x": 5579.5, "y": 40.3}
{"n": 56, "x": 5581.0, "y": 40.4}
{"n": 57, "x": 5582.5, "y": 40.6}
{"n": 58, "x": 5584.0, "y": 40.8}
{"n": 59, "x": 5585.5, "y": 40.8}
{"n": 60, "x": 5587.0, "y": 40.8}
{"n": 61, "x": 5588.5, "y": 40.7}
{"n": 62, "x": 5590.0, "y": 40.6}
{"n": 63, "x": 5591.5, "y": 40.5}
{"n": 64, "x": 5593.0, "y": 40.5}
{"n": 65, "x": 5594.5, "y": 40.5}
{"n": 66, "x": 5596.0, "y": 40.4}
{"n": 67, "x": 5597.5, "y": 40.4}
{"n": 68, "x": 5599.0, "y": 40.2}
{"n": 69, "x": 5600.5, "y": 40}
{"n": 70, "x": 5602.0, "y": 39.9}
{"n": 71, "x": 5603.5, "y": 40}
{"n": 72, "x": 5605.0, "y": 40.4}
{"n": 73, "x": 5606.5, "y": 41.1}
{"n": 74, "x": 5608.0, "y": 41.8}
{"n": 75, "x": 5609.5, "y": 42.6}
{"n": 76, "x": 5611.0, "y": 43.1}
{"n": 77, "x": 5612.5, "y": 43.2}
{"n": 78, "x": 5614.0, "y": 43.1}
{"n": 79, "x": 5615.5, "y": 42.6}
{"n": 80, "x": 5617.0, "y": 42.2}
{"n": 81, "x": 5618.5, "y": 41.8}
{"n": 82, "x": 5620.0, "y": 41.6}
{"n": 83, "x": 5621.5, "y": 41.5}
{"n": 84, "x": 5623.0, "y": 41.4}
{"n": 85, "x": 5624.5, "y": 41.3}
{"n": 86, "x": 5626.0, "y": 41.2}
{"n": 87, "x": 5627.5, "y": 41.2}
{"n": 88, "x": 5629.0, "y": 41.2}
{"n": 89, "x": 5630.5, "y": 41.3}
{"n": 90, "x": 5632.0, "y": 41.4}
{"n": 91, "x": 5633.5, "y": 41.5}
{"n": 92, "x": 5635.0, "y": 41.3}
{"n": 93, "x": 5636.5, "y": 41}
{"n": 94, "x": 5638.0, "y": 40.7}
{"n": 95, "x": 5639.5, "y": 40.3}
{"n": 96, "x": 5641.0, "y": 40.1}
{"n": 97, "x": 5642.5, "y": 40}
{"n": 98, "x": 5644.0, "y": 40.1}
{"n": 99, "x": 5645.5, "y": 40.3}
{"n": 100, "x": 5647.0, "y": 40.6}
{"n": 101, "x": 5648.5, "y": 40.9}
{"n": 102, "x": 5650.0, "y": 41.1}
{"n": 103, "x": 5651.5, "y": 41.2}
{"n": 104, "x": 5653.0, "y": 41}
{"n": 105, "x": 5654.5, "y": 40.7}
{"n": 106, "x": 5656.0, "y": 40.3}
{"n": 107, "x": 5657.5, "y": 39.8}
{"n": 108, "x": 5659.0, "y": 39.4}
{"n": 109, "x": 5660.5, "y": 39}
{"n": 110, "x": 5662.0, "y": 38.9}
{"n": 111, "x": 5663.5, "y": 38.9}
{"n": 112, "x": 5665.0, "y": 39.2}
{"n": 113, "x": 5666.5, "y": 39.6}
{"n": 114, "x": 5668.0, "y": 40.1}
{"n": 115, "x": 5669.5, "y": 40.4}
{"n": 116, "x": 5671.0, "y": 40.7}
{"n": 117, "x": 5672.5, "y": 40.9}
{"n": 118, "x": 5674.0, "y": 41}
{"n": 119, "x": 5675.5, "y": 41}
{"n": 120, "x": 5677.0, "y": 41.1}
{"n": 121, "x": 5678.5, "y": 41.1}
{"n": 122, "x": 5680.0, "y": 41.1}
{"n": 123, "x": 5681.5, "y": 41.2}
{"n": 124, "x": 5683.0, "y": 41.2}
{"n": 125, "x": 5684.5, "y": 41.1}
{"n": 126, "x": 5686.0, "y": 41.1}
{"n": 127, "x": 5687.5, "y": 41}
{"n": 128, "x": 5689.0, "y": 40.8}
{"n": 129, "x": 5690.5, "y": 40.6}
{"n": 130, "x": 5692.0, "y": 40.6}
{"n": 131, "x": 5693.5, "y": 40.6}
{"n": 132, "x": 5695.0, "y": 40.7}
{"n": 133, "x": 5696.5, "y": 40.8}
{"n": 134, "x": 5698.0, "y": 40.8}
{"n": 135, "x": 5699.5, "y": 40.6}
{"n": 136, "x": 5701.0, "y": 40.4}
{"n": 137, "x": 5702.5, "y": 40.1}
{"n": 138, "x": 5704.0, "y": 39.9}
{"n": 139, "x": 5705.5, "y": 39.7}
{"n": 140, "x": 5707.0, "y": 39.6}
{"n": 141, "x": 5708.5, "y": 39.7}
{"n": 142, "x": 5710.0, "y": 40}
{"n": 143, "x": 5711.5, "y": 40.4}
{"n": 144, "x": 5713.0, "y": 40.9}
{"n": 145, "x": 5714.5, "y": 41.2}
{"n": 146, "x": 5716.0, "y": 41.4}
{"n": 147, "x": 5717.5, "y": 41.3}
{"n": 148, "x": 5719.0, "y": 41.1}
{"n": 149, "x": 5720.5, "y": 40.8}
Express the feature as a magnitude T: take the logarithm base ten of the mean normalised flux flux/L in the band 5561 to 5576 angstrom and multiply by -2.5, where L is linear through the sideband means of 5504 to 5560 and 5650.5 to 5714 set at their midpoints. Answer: 0.033 mag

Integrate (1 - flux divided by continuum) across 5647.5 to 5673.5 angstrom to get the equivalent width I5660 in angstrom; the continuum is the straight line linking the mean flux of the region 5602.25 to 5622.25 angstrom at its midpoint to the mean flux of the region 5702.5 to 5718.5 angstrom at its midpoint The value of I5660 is 0.64 angstrom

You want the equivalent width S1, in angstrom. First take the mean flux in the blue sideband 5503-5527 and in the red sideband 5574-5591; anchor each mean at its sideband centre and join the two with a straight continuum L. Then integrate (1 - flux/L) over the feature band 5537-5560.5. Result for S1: -0.6 angstrom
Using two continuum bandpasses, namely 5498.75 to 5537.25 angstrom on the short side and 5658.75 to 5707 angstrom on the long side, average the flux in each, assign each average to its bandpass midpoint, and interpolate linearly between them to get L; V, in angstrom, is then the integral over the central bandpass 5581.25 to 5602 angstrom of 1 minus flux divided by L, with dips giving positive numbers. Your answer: 0.4 angstrom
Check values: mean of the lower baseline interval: 42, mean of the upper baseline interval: 40.4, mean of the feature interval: 40.5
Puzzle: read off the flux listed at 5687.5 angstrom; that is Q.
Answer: 41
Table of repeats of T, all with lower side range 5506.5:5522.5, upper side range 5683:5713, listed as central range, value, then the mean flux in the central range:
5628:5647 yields 0.01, 40.8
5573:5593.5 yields 0.02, 40.6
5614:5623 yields -0.02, 42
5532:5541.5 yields -0.02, 42.6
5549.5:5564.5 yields 0.00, 41.5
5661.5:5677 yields 0.02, 40.1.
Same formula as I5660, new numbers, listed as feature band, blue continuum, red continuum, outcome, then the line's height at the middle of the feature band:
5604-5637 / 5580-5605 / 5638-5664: -1.1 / 40.3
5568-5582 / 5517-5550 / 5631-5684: 0.4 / 41.6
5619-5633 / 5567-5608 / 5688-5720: -0.3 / 40.5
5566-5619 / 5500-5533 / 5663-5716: 0.5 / 41.3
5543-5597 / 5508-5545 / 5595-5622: 0.9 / 41.7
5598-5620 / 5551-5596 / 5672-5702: -0.4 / 40.8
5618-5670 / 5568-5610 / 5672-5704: 0.2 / 40.7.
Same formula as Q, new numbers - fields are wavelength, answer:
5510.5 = 42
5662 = 38.9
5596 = 40.4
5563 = 40.2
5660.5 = 39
